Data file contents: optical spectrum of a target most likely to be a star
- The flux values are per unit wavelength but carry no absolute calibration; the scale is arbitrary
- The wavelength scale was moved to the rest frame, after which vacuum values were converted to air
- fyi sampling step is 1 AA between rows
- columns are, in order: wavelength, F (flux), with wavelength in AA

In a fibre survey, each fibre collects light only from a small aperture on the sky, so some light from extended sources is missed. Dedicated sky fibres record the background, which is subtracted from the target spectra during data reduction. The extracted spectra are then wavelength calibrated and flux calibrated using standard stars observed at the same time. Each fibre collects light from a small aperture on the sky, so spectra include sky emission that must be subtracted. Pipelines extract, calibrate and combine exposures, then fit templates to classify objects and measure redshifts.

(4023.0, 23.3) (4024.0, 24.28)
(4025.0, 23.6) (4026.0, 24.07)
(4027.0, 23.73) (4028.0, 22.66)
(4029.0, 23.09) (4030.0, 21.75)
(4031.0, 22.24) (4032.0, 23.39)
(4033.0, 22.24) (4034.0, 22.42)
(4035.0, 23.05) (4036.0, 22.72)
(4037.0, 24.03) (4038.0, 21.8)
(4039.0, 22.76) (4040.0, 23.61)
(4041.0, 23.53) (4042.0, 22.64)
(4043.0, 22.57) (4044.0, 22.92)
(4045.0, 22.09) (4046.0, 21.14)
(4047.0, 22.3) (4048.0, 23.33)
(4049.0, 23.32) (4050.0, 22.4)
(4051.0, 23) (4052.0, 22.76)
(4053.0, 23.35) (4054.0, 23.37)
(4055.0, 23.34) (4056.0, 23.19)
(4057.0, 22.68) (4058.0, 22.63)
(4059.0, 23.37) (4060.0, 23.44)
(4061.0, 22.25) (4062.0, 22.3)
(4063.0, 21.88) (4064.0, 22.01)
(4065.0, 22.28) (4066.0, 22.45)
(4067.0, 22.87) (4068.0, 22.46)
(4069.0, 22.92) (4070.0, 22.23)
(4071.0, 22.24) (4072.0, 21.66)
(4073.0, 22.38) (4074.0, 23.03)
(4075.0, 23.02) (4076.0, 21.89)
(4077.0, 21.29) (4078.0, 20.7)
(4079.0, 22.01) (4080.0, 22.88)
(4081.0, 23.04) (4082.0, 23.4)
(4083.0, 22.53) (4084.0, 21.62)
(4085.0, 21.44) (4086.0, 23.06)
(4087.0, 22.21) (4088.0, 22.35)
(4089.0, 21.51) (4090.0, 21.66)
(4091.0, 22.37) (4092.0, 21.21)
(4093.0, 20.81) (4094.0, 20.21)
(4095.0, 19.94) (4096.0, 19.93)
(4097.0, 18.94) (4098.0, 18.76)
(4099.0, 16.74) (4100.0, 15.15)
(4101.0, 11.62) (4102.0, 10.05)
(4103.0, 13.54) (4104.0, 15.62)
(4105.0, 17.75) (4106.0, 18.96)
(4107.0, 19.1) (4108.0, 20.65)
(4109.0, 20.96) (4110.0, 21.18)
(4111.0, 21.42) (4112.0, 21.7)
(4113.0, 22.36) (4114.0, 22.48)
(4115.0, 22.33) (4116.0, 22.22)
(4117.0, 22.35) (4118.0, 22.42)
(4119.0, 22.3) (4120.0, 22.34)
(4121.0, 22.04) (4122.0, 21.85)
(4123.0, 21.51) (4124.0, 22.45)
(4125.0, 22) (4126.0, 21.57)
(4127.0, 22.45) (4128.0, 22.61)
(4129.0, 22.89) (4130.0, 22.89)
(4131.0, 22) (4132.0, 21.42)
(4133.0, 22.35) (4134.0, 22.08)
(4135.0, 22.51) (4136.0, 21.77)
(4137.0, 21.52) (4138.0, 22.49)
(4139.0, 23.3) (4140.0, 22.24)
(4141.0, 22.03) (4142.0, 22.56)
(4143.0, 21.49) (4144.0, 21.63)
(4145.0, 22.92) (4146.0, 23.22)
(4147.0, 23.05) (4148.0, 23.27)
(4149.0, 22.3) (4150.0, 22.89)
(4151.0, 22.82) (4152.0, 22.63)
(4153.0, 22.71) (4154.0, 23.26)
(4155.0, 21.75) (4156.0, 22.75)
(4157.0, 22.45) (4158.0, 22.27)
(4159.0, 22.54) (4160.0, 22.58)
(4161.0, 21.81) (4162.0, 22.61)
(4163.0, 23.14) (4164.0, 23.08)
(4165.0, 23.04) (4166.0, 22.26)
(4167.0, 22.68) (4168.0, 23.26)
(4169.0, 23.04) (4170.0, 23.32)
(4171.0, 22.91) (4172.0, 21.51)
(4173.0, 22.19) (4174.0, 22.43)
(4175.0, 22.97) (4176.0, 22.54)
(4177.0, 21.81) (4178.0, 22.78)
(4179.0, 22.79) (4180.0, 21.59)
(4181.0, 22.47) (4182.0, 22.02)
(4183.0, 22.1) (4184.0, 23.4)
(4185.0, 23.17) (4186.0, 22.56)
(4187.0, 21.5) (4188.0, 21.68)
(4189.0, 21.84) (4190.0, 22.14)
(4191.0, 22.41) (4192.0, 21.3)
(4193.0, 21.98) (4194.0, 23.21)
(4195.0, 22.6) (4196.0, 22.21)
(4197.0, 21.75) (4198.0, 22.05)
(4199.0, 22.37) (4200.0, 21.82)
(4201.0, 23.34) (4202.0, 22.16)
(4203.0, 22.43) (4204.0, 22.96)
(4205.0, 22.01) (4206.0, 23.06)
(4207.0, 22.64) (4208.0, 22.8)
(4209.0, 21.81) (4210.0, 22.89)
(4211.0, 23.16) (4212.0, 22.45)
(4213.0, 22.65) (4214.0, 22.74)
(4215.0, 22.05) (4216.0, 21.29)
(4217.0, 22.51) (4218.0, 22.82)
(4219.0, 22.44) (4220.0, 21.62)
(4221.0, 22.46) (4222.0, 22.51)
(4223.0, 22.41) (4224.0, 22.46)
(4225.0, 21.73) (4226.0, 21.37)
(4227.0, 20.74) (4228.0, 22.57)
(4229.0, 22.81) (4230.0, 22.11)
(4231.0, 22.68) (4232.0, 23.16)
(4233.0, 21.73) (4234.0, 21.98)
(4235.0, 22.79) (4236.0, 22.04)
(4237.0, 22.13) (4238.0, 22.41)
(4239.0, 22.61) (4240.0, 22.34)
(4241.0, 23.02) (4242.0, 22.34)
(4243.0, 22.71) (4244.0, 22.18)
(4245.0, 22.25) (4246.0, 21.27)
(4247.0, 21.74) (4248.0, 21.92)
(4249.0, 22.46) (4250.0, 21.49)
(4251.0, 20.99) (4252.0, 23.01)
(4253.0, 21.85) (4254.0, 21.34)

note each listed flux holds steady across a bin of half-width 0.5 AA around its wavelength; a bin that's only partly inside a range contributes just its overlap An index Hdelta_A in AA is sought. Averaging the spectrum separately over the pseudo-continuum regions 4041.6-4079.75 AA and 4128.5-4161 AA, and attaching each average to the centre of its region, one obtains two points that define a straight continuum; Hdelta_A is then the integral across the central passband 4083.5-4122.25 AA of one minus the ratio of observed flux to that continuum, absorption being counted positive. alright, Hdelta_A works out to 4.2 AA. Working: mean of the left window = 22.5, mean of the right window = 22.4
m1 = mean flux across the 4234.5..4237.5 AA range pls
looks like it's 22.3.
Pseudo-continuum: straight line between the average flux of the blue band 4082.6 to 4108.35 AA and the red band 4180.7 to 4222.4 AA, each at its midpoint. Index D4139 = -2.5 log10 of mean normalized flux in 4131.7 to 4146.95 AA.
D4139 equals -0.092 mag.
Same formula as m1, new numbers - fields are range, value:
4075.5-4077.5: 21.6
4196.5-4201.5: 22.3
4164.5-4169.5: 22.9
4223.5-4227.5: 21.6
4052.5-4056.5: 23.3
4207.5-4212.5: 22.6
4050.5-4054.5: 23.1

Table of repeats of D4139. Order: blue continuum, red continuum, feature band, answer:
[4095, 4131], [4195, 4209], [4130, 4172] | -0.07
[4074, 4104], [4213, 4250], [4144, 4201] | -0.06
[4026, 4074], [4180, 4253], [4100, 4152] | 0.07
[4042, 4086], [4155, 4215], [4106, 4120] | 0.05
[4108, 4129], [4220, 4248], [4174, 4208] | -0.01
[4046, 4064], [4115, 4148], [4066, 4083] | 0.01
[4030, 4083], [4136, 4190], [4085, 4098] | 0.07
